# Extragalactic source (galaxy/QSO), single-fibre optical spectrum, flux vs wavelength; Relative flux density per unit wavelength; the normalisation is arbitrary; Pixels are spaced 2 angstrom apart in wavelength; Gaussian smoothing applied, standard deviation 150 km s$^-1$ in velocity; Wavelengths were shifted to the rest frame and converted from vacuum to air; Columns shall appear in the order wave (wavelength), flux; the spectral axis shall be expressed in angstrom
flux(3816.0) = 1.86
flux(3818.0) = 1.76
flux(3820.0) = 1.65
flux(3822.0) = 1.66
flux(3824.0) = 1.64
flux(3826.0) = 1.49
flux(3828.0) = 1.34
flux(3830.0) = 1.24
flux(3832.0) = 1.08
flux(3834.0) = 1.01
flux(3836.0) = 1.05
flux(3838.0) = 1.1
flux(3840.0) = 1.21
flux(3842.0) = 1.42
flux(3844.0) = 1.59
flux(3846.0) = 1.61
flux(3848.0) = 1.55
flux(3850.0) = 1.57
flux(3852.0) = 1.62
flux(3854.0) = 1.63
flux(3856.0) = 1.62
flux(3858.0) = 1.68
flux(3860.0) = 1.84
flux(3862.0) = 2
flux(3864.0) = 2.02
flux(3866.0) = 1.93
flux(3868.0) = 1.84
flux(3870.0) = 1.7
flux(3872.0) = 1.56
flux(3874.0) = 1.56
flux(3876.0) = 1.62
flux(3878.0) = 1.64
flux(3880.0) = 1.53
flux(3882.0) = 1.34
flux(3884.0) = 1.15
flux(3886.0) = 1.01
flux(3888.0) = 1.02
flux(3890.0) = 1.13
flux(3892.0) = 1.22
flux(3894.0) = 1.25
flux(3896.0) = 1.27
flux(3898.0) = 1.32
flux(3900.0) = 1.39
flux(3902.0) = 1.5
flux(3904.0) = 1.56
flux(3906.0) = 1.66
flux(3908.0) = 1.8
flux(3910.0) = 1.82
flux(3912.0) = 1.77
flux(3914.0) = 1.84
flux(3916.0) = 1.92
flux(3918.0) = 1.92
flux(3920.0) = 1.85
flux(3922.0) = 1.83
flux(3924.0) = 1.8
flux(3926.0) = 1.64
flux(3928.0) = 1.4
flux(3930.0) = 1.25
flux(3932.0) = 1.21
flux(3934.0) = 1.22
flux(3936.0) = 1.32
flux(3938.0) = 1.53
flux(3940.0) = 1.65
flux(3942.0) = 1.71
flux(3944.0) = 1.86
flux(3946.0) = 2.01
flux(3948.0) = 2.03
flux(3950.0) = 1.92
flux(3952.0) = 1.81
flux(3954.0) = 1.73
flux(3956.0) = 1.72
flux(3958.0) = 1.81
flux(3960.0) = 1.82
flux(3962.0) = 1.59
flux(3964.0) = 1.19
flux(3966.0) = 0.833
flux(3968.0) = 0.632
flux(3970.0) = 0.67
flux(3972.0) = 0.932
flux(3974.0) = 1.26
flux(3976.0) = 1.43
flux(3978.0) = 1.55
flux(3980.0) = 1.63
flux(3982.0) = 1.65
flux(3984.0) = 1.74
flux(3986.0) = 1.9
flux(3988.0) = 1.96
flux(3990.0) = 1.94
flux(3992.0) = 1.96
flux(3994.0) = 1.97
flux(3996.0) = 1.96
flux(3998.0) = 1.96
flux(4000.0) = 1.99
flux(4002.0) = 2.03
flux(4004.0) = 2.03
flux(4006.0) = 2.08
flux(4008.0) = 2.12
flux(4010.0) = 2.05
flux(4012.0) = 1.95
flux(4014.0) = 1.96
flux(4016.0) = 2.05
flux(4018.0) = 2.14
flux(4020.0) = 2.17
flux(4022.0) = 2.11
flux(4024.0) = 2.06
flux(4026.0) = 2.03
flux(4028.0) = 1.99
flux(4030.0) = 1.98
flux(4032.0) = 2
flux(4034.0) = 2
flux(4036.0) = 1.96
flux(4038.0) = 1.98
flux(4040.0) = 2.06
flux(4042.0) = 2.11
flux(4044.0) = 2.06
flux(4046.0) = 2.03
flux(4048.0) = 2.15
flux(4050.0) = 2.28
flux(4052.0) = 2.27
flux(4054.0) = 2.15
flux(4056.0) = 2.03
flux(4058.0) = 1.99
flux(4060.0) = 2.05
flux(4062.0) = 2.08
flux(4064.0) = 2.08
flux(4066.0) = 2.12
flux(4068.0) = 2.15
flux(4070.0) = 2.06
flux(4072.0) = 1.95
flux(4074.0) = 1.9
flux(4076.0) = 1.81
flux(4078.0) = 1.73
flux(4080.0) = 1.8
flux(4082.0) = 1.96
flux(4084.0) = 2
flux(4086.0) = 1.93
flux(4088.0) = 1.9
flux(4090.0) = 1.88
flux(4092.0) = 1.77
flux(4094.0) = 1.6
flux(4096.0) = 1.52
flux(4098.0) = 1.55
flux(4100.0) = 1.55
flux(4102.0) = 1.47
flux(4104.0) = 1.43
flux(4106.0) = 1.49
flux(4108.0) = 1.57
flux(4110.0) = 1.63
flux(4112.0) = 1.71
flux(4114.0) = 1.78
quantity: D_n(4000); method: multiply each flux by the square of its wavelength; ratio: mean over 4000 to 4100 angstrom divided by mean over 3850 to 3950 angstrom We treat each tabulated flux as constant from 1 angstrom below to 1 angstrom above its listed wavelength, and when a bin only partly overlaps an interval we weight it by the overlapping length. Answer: 1.34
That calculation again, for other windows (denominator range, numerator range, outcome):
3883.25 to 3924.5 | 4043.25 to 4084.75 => 1.44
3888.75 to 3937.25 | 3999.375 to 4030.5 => 1.40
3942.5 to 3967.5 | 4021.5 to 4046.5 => 1.26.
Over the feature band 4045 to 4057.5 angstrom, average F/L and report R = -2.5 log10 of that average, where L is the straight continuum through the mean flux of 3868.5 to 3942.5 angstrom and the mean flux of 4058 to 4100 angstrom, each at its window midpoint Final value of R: -0.17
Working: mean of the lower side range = 1.51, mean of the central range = 2.15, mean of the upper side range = 1.89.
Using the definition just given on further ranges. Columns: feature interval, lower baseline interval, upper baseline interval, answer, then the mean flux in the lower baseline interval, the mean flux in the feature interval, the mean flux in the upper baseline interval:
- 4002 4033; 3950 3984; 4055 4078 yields -0.193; 1.42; 2.05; 2.01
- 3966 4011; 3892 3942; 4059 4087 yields 0.049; 1.57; 1.68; 1.97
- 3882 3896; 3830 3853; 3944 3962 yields 0.323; 1.34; 1.15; 1.84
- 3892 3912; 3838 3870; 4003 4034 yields 0.177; 1.66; 1.51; 2.05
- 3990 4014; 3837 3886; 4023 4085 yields -0.054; 1.59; 2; 2.03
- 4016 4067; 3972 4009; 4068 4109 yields -0.164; 1.82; 2.07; 1.75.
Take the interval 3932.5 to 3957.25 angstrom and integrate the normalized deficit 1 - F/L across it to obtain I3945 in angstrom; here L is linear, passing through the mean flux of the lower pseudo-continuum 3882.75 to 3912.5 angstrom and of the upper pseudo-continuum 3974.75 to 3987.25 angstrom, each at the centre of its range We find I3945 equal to -2.6 angstrom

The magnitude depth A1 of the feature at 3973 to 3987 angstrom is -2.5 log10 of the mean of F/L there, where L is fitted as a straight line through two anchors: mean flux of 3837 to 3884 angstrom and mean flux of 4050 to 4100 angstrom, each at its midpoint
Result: 0.12 mag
